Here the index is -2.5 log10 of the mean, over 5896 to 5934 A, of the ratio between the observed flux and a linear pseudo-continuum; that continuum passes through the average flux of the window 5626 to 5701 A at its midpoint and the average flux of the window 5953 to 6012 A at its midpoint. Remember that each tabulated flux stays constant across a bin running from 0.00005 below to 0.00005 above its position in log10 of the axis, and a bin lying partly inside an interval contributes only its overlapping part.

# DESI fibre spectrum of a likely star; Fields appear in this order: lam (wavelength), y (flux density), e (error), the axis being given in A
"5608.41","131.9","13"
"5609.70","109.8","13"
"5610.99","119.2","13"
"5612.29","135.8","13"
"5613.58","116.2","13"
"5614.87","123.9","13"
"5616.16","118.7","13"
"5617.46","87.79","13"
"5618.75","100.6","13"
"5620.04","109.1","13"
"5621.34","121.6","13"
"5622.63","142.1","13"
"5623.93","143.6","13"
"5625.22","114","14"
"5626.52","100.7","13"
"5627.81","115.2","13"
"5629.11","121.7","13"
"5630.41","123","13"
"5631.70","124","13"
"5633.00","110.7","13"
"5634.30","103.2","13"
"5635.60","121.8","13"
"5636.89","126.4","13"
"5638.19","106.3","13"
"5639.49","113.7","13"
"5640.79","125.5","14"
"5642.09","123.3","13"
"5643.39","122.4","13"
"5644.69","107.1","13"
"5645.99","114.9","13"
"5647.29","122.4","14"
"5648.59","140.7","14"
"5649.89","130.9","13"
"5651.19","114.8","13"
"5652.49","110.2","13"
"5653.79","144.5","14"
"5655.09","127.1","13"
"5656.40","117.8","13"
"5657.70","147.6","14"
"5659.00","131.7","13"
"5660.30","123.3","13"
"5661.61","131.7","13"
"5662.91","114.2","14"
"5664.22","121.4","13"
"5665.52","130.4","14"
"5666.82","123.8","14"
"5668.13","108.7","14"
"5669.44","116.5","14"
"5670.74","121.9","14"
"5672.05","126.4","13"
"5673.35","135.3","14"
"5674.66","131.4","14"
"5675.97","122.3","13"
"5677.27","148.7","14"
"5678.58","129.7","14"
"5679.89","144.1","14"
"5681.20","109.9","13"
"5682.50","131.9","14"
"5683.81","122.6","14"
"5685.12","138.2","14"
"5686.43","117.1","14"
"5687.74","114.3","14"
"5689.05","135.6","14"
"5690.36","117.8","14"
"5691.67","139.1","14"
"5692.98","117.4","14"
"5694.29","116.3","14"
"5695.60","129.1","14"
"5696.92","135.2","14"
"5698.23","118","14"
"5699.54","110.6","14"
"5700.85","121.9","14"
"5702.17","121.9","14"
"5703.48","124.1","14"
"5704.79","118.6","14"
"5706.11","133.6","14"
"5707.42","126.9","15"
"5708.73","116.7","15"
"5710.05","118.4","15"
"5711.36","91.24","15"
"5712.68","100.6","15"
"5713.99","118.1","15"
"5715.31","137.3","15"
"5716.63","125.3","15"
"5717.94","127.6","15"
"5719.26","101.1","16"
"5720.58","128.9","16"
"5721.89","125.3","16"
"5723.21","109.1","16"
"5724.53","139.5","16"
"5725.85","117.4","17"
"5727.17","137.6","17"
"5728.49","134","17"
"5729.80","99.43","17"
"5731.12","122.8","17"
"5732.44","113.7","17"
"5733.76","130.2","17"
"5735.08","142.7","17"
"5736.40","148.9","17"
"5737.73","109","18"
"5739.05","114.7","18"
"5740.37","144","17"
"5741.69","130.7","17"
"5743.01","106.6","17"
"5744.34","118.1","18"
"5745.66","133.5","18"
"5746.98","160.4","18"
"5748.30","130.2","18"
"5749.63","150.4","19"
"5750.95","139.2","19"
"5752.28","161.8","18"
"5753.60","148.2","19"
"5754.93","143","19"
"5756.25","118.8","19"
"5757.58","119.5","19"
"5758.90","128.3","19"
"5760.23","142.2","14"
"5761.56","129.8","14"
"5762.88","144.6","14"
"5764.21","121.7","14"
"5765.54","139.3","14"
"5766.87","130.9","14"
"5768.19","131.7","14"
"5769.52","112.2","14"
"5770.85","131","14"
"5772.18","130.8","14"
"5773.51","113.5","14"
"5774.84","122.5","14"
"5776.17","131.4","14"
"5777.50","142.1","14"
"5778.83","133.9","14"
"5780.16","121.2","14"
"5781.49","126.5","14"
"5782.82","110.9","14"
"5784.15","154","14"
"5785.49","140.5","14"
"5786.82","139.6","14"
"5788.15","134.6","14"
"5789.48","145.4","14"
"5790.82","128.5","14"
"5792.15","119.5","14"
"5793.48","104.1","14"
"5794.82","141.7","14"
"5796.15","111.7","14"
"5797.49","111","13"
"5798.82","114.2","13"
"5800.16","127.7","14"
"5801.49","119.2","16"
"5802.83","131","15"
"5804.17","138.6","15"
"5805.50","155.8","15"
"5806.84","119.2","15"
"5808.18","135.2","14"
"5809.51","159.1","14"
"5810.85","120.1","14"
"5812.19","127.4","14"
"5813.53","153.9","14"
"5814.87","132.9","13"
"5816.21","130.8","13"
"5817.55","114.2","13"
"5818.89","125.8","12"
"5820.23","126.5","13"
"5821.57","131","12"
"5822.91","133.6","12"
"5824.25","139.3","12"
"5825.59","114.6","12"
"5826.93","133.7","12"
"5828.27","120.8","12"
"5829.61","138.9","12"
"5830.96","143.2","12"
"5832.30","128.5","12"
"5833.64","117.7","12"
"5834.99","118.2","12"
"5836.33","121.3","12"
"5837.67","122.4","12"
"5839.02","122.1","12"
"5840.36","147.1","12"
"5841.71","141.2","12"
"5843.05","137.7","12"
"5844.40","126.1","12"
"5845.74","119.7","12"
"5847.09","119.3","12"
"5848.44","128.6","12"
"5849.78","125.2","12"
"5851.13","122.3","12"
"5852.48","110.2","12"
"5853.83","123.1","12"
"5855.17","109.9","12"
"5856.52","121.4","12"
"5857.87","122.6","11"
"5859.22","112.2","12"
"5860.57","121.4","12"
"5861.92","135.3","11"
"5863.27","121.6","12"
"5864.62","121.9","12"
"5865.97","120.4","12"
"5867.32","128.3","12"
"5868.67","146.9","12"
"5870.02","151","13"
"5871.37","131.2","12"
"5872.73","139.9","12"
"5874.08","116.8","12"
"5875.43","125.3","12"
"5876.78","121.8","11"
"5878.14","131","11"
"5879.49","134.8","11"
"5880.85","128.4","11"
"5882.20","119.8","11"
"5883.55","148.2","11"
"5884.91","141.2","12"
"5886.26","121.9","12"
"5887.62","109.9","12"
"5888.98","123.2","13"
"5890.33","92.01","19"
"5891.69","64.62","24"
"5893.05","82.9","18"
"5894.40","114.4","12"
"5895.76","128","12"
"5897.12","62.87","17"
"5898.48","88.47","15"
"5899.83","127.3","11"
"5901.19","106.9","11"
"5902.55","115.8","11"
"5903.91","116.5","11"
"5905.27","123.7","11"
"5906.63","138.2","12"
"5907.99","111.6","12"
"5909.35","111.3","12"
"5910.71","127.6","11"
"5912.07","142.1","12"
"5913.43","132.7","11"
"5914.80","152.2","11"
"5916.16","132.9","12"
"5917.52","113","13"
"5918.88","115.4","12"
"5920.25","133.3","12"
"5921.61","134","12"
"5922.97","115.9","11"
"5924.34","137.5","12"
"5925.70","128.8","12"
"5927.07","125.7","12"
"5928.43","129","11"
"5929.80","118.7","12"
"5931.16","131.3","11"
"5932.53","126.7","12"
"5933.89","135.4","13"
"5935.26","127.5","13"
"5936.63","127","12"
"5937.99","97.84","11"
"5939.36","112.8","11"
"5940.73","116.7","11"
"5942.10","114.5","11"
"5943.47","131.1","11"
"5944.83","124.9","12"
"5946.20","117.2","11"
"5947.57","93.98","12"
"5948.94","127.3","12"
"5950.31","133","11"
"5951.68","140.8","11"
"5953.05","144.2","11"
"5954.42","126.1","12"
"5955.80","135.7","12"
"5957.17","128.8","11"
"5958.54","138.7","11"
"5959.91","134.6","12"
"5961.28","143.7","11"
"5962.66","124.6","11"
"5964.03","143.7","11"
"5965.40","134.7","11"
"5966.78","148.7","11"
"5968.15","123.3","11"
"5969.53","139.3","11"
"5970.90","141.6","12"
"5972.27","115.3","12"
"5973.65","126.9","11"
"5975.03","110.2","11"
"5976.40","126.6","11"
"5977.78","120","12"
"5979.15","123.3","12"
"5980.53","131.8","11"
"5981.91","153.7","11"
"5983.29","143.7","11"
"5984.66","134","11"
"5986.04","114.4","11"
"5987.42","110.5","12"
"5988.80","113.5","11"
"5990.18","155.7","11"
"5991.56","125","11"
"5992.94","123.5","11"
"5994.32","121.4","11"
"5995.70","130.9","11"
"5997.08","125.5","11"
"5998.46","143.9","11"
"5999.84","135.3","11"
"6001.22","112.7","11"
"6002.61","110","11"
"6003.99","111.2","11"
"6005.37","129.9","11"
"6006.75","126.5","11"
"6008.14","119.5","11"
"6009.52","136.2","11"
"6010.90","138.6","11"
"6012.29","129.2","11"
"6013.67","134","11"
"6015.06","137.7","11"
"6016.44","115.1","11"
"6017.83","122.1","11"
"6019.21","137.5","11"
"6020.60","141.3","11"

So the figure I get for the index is 0.05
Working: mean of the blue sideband 123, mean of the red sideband 130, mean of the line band 123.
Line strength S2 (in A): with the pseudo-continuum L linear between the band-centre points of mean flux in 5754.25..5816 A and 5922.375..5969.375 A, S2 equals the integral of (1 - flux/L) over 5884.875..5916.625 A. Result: 3.4 A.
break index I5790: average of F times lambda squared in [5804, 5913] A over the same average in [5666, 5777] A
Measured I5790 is 1.03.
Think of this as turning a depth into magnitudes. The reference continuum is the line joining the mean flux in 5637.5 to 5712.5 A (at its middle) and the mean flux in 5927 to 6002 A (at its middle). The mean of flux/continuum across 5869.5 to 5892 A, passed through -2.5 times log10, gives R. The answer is 0.02 mag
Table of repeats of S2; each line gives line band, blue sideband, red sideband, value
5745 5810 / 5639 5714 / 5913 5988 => -3.6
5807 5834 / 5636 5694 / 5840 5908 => -2.0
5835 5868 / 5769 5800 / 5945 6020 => 0.9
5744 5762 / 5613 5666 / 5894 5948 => -2.5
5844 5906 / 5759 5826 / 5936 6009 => 4.4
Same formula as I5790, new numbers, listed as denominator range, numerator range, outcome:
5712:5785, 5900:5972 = 1.05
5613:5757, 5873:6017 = 1.10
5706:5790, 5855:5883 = 1.03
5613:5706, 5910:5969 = 1.15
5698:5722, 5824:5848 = 1.12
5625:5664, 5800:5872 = 1.14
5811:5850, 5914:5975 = 1.03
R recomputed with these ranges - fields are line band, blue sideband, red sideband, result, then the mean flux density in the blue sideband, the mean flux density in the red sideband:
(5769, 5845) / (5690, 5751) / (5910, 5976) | -0.03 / 124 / 128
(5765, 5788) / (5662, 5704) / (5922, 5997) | -0.04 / 125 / 128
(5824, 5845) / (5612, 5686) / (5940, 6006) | -0.03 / 123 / 128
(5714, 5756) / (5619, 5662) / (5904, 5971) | -0.05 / 122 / 128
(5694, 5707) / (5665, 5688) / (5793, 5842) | 0.03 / 126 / 129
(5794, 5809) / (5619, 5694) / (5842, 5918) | -0.05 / 124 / 122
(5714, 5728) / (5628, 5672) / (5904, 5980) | -0.01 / 122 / 127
